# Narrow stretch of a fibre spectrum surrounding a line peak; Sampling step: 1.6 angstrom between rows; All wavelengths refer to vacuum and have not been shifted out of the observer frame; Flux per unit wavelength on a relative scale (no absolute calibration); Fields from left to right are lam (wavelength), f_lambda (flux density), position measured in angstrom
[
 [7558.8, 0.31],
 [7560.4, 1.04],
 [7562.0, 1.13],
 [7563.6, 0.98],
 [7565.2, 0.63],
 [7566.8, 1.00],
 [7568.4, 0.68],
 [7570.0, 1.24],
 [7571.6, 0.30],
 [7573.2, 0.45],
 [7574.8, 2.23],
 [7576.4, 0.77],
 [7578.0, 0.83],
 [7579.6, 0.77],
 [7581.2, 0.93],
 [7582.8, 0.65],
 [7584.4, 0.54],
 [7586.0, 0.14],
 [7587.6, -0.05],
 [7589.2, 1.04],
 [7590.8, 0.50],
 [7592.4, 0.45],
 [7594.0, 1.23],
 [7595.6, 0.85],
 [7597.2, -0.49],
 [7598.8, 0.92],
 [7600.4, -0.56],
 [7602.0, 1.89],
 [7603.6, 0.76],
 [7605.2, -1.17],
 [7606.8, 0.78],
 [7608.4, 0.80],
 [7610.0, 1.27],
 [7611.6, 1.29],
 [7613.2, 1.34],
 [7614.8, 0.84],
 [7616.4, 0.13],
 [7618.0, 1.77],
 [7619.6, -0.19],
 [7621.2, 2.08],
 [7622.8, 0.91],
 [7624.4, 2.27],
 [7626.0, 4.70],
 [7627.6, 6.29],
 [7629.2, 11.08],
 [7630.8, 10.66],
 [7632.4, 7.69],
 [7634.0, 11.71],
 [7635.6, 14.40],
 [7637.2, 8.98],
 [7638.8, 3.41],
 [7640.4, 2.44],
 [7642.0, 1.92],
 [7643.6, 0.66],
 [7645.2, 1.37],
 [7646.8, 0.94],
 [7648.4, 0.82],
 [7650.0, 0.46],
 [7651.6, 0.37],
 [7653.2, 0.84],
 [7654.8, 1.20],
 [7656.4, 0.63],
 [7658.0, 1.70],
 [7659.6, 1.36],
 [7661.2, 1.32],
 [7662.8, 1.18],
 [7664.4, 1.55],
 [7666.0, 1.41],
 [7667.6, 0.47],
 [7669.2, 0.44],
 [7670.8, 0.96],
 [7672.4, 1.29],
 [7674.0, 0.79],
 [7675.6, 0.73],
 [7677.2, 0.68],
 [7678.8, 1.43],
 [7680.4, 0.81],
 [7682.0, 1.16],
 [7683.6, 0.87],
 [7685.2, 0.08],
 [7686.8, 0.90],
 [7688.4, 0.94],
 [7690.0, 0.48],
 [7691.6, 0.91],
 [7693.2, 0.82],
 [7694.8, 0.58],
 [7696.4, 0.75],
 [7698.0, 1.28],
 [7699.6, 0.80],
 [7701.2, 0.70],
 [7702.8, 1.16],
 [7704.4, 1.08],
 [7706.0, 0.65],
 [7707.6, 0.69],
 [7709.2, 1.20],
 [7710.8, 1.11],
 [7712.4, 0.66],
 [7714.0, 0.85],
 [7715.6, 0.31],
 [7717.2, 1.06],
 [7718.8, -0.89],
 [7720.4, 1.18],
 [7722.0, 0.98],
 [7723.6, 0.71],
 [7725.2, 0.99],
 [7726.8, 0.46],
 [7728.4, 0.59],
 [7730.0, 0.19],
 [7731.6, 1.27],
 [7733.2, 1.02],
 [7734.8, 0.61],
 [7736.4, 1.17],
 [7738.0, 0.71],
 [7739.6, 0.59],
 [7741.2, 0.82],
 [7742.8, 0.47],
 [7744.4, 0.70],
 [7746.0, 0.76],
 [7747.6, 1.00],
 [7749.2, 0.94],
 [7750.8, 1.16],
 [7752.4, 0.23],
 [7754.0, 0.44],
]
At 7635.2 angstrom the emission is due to [O II]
